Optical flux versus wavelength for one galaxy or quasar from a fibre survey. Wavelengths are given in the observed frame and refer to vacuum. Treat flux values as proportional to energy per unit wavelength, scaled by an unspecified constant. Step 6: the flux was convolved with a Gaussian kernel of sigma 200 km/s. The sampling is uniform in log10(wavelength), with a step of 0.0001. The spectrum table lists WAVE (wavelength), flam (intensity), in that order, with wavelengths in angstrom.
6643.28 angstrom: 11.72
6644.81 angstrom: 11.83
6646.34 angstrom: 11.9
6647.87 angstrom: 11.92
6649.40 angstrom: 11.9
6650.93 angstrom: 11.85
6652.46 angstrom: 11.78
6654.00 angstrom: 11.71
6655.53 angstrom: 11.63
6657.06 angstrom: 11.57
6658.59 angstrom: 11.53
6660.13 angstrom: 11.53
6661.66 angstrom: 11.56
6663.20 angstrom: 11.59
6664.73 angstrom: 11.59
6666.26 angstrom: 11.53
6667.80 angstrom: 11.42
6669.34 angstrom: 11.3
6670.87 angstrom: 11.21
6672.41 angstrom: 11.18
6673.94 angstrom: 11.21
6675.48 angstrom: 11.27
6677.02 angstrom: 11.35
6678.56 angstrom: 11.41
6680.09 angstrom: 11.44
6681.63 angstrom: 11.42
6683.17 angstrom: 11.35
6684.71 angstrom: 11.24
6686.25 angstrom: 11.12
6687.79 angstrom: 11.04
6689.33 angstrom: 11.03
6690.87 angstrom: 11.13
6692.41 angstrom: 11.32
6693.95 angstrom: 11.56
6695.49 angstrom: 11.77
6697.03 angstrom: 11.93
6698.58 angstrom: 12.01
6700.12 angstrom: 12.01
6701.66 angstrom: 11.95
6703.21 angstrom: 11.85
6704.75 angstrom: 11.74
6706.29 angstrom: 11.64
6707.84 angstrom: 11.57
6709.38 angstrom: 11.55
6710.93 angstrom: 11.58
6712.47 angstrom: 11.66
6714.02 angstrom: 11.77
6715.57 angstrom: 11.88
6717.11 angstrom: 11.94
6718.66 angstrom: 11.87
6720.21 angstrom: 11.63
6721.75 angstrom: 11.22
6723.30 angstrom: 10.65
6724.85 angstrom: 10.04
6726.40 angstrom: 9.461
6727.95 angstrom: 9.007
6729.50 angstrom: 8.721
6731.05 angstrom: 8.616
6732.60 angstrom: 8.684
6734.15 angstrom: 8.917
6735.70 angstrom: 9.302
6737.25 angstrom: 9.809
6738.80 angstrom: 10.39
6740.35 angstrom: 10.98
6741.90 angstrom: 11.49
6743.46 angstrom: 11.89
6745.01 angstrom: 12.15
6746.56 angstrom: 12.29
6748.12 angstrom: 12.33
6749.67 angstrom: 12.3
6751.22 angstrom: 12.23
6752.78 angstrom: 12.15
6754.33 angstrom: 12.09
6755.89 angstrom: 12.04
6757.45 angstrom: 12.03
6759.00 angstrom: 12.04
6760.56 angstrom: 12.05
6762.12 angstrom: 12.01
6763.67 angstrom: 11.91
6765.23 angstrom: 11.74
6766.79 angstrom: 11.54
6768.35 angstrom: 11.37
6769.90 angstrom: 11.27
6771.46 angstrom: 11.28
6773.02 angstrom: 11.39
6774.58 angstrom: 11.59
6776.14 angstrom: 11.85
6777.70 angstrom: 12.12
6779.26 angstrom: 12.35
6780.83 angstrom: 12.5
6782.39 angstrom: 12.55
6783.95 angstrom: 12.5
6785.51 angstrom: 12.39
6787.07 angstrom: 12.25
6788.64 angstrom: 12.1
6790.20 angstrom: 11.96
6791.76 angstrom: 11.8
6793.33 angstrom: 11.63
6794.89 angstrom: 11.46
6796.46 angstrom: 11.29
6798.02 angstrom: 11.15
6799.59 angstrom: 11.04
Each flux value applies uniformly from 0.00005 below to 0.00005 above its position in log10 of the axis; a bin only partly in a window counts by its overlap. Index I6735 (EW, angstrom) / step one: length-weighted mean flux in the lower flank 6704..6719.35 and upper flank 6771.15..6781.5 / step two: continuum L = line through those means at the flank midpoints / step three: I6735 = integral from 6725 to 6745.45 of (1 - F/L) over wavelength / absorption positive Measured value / 3.22 angstrom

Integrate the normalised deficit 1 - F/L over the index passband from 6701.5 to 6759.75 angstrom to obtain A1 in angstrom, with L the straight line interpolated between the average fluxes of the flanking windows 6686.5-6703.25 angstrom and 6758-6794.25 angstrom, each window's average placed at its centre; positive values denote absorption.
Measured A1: 2.9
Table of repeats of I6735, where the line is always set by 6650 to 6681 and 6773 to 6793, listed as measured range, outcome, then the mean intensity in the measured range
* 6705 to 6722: 0.09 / 11.7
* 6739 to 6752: 0.03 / 11.9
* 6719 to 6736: 3.01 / 9.72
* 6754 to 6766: 0.01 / 12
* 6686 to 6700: 0.19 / 11.5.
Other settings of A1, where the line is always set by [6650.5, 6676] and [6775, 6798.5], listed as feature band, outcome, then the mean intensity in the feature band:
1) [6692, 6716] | -0.2 angstrom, 11.7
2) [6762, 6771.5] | 0.3 angstrom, 11.6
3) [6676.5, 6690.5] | 0.4 angstrom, 11.3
